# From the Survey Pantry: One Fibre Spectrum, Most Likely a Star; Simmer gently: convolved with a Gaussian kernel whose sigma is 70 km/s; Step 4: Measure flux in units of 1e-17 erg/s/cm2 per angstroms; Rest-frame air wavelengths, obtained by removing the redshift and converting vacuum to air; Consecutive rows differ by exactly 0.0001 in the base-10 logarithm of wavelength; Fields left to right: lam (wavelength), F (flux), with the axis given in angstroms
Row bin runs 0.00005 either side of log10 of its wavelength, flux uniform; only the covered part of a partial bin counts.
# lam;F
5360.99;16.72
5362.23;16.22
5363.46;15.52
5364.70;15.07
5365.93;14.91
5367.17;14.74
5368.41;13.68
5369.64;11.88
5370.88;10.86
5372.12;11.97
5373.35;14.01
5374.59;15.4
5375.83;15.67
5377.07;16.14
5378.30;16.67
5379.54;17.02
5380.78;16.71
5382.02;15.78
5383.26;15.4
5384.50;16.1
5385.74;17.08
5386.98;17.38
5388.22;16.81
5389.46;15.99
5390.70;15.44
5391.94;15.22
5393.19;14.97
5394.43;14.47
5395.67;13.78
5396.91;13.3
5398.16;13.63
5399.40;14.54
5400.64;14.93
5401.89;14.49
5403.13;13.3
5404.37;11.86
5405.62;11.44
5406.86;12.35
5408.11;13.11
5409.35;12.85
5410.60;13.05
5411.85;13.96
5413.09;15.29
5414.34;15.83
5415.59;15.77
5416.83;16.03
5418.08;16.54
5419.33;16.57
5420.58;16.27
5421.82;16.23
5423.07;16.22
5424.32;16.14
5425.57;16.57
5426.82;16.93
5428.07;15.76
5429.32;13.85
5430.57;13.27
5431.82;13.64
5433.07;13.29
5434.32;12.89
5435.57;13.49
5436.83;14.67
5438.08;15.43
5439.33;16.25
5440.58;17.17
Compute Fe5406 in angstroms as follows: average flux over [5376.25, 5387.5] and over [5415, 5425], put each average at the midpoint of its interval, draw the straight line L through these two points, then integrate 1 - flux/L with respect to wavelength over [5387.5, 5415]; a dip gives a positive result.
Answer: 3.7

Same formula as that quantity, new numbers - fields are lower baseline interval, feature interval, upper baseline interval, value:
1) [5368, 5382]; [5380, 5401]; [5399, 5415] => -1.88 angstroms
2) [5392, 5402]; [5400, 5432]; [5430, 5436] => -2.23 angstroms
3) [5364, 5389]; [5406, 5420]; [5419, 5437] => 0.42 angstroms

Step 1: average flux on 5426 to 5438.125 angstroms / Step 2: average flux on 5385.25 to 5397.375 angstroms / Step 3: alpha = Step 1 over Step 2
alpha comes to 0.93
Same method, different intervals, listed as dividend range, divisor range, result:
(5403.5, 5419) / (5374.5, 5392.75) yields 0.87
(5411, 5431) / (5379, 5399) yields 1.01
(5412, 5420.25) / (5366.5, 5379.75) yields 1.11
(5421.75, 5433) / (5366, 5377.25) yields 1.11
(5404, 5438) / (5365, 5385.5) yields 0.98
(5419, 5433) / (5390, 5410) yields 1.13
